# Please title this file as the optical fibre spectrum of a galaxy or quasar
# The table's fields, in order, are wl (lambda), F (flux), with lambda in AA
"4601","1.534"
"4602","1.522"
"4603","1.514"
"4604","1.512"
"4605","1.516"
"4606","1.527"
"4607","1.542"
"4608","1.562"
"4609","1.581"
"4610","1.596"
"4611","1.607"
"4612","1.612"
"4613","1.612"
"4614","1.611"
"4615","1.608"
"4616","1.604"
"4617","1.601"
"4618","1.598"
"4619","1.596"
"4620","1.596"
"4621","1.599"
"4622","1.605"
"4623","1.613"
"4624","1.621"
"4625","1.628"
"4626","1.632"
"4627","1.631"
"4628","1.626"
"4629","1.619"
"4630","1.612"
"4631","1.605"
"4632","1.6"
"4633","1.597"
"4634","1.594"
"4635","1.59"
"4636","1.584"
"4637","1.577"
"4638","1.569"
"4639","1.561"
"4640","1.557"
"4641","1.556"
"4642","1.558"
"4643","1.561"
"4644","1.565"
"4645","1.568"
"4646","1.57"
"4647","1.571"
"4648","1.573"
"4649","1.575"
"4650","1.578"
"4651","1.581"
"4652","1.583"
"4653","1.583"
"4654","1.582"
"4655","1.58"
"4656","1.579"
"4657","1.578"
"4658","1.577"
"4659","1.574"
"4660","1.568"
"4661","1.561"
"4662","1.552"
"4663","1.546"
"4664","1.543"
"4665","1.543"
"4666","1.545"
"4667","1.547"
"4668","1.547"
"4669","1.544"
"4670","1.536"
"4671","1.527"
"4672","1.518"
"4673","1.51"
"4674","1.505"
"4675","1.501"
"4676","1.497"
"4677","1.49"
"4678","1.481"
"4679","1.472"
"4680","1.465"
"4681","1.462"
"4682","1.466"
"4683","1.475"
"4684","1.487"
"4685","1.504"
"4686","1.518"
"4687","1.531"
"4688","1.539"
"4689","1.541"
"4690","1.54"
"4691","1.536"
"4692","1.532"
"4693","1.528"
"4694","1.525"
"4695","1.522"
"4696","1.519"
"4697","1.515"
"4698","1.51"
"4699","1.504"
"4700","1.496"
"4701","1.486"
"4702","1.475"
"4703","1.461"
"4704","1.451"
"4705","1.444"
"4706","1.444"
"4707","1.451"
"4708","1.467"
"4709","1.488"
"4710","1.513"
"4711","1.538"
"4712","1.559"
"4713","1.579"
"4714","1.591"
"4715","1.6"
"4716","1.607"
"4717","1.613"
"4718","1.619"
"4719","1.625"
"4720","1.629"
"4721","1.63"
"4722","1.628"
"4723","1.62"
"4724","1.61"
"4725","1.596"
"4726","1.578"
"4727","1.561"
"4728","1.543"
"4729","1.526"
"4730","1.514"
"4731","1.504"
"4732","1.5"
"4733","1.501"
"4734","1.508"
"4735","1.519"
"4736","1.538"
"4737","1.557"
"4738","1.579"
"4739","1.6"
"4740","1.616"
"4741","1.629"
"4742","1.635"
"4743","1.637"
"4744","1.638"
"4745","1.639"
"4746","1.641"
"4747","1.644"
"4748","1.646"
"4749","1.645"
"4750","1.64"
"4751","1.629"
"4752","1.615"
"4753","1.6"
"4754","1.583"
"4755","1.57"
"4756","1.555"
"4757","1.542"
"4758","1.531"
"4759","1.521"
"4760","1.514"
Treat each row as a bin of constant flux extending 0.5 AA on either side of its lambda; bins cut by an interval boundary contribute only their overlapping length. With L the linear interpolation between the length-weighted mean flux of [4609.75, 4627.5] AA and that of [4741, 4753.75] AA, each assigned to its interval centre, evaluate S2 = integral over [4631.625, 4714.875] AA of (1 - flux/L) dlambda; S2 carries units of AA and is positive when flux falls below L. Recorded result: 4.4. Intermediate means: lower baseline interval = 1.61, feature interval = 1.53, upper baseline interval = 1.63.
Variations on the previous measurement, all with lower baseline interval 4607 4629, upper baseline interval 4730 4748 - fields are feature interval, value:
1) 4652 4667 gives 0.3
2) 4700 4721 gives 0.7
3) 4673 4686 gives 0.9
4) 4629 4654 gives 0.3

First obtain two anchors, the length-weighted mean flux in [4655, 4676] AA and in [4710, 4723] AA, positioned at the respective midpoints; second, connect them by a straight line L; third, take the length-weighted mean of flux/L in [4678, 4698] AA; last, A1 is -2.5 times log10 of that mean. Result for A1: 0.04 mag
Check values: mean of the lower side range 1.54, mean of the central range 1.51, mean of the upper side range 1.6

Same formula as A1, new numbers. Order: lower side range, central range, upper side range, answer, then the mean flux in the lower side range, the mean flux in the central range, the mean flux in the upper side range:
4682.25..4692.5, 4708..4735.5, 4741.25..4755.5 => 0.01 mag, 1.52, 1.56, 1.63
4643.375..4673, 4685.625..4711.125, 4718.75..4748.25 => 0.05 mag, 1.56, 1.5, 1.59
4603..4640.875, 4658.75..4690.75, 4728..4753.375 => 0.05 mag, 1.59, 1.52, 1.59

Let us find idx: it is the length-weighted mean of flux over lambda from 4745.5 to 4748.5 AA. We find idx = 1.64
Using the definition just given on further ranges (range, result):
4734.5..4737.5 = 1.54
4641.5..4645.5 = 1.56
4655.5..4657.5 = 1.58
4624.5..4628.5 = 1.63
